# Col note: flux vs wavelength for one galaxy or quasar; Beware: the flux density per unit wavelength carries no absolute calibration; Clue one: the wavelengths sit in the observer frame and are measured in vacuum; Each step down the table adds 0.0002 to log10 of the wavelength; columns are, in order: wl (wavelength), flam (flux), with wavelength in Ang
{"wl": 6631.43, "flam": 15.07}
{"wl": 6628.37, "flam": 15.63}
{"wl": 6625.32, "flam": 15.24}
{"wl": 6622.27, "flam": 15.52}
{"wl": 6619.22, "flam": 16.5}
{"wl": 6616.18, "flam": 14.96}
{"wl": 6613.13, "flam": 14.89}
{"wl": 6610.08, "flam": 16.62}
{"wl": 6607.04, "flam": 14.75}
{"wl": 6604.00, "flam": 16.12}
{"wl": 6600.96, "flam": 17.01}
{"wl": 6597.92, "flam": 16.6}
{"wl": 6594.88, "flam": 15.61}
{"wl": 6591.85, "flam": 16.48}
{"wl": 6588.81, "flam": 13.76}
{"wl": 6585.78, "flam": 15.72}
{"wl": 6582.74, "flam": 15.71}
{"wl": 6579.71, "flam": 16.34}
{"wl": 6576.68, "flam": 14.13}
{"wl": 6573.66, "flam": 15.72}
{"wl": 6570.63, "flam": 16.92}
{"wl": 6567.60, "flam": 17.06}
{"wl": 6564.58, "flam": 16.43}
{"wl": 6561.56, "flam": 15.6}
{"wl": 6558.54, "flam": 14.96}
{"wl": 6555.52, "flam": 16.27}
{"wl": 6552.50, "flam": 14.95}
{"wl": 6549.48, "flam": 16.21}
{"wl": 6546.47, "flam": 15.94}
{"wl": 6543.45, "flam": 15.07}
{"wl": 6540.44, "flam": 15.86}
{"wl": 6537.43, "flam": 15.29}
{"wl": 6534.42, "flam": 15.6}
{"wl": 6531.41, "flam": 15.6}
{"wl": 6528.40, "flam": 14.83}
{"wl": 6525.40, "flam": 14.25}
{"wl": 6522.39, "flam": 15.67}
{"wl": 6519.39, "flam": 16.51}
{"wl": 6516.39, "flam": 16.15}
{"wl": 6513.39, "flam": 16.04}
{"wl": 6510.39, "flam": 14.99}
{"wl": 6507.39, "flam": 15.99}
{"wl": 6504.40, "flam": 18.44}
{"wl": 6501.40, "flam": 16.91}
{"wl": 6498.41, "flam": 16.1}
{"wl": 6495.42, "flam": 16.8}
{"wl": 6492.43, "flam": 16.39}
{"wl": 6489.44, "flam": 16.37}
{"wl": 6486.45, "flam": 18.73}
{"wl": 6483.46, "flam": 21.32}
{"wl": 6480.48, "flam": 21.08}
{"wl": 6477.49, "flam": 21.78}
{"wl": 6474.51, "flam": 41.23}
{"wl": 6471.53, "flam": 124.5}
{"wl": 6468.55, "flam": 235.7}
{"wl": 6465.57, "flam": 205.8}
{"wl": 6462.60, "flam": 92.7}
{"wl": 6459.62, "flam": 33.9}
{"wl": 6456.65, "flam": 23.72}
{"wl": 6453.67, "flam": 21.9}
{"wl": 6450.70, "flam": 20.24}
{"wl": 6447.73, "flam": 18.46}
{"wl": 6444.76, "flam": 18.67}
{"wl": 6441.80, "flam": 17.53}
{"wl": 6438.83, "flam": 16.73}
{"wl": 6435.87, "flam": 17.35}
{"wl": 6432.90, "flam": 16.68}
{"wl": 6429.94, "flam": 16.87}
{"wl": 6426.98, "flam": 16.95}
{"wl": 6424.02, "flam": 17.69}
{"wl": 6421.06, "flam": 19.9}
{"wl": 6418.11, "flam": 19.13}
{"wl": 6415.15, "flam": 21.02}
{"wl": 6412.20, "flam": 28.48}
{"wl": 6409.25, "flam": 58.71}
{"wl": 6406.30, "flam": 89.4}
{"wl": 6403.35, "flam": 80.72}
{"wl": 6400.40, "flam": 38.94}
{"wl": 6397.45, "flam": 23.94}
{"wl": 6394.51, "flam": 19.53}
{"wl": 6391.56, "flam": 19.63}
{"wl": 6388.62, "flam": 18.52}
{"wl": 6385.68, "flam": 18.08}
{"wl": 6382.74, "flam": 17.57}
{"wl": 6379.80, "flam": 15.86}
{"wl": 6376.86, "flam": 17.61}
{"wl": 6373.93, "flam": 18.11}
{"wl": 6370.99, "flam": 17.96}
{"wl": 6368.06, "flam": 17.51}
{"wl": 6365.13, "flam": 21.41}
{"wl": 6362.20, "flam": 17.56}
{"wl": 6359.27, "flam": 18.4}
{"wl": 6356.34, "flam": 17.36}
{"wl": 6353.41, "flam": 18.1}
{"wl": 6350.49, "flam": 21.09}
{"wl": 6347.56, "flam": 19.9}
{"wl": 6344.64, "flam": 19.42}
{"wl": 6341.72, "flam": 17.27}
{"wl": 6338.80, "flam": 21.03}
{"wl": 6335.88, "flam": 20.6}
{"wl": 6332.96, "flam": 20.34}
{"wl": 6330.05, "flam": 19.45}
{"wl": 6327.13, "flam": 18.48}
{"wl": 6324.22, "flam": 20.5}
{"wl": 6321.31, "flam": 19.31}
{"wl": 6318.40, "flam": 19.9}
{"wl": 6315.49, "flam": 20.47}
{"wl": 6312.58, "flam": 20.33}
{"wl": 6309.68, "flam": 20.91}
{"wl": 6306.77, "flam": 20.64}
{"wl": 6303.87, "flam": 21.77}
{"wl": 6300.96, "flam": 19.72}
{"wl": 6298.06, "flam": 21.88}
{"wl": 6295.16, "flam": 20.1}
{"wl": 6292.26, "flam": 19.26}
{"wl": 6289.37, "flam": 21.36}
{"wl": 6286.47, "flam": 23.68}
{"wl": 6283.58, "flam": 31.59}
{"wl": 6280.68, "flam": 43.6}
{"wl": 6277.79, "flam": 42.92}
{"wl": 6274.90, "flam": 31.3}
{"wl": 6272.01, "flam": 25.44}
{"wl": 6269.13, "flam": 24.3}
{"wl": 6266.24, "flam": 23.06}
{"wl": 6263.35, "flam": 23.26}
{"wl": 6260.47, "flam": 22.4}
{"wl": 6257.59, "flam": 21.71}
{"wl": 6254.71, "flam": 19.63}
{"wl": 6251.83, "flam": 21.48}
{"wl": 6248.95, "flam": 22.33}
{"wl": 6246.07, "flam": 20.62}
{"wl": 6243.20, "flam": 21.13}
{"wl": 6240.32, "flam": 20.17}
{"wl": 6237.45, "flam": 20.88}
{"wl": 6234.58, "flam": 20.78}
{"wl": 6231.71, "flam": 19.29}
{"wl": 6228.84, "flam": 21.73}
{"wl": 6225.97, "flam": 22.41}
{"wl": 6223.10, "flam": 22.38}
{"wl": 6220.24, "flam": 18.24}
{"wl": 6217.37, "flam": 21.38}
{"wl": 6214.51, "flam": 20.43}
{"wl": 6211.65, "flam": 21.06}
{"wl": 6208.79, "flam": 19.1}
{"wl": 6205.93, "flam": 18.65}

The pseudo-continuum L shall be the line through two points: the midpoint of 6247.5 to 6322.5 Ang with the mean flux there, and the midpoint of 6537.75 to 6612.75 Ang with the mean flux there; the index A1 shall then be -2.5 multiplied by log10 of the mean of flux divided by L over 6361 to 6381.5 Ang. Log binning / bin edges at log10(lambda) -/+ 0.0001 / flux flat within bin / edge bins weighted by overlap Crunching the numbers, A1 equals 0.19 mag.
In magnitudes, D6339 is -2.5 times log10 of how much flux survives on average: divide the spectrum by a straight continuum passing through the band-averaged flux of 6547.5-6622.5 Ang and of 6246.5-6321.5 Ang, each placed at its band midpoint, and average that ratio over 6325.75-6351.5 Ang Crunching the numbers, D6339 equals 0.14 mag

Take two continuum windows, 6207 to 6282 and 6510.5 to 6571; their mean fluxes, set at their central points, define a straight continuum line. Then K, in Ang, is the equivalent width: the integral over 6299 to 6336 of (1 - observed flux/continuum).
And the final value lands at 2.3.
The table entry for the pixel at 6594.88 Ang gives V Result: 15.61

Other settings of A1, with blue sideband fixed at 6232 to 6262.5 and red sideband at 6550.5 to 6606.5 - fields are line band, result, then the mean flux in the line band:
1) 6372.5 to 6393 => 0.060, 17.9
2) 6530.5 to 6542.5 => 0.064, 15.6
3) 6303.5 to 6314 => -0.038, 20.8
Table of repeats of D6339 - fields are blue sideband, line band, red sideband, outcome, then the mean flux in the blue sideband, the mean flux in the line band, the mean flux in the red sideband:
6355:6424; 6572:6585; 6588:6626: 0.117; 27.5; 15.5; 15.7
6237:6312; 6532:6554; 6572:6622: 0.101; 24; 15.6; 15.7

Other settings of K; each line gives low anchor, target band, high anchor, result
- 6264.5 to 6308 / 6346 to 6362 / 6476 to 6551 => 3.0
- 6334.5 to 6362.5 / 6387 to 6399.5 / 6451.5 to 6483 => 6.2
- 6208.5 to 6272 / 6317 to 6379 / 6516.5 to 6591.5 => 1.1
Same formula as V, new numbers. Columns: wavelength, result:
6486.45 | 18.73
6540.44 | 15.86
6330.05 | 19.45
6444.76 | 18.67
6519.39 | 16.51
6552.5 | 14.95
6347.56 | 19.9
